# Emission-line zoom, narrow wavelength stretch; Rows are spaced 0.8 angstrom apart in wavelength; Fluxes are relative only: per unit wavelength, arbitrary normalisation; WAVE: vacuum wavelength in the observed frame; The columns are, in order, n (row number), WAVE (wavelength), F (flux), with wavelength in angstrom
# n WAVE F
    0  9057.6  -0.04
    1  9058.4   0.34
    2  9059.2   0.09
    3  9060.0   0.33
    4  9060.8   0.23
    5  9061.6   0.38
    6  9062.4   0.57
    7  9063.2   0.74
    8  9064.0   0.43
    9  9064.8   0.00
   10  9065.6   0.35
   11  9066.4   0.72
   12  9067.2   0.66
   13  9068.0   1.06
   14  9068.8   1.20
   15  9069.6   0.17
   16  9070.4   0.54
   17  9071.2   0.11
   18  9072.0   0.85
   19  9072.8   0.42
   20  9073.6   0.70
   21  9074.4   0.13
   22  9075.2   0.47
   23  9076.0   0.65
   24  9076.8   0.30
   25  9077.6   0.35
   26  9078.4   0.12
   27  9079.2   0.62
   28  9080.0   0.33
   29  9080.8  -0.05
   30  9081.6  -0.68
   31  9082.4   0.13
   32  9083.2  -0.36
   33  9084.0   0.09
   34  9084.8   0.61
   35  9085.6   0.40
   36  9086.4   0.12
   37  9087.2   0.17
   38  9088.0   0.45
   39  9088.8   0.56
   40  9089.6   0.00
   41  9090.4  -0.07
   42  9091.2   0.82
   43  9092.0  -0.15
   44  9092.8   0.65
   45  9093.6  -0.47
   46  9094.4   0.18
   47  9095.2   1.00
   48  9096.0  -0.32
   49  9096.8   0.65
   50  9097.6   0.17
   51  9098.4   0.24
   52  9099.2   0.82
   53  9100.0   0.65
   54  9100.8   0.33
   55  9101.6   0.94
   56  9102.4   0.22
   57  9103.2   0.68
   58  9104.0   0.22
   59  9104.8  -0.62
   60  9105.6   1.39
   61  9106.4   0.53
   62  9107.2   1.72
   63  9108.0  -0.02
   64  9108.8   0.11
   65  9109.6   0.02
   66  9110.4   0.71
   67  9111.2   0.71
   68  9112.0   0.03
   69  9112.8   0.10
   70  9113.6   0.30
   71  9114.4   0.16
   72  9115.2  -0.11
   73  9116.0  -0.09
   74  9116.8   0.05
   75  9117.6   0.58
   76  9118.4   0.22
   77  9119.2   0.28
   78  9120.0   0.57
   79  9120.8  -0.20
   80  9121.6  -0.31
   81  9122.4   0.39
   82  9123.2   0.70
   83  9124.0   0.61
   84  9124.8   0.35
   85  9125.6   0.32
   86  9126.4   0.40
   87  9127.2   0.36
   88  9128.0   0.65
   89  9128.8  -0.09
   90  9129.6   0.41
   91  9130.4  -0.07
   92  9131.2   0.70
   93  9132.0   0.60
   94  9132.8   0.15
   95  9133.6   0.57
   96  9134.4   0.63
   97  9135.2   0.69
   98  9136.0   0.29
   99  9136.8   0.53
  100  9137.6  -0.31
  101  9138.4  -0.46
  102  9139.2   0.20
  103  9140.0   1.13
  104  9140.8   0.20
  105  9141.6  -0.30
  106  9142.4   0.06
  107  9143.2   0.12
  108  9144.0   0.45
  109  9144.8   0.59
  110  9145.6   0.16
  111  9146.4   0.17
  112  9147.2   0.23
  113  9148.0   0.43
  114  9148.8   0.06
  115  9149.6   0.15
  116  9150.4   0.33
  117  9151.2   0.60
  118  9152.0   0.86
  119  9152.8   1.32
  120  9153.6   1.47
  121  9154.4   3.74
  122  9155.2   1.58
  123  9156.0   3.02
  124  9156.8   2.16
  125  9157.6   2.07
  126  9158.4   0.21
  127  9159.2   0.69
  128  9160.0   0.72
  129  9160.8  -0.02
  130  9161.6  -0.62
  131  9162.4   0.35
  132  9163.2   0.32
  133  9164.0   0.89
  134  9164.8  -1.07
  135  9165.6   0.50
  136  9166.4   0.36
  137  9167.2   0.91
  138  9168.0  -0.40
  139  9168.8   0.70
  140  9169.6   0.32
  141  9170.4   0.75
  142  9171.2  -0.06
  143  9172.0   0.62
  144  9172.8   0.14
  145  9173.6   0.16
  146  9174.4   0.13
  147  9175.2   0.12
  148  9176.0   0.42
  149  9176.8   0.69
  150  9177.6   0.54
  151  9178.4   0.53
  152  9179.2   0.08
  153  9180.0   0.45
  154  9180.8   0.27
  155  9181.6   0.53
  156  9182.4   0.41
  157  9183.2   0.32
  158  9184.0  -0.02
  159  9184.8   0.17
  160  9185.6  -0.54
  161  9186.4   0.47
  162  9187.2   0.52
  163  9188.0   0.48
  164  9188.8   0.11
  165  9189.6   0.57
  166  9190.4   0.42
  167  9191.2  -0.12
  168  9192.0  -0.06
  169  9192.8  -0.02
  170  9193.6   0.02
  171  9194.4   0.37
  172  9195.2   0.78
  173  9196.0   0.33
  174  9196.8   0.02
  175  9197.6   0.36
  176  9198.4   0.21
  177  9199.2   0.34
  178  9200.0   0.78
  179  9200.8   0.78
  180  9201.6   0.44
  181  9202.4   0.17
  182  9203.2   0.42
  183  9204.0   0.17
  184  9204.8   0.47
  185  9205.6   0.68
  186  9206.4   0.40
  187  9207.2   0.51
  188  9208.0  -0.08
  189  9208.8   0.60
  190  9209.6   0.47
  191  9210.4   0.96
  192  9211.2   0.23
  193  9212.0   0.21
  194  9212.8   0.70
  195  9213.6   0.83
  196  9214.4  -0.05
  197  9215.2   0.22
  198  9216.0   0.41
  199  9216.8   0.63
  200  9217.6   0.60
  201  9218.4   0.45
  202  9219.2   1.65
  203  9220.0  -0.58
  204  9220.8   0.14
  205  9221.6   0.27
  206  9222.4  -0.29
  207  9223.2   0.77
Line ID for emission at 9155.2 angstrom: [O III] 5007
